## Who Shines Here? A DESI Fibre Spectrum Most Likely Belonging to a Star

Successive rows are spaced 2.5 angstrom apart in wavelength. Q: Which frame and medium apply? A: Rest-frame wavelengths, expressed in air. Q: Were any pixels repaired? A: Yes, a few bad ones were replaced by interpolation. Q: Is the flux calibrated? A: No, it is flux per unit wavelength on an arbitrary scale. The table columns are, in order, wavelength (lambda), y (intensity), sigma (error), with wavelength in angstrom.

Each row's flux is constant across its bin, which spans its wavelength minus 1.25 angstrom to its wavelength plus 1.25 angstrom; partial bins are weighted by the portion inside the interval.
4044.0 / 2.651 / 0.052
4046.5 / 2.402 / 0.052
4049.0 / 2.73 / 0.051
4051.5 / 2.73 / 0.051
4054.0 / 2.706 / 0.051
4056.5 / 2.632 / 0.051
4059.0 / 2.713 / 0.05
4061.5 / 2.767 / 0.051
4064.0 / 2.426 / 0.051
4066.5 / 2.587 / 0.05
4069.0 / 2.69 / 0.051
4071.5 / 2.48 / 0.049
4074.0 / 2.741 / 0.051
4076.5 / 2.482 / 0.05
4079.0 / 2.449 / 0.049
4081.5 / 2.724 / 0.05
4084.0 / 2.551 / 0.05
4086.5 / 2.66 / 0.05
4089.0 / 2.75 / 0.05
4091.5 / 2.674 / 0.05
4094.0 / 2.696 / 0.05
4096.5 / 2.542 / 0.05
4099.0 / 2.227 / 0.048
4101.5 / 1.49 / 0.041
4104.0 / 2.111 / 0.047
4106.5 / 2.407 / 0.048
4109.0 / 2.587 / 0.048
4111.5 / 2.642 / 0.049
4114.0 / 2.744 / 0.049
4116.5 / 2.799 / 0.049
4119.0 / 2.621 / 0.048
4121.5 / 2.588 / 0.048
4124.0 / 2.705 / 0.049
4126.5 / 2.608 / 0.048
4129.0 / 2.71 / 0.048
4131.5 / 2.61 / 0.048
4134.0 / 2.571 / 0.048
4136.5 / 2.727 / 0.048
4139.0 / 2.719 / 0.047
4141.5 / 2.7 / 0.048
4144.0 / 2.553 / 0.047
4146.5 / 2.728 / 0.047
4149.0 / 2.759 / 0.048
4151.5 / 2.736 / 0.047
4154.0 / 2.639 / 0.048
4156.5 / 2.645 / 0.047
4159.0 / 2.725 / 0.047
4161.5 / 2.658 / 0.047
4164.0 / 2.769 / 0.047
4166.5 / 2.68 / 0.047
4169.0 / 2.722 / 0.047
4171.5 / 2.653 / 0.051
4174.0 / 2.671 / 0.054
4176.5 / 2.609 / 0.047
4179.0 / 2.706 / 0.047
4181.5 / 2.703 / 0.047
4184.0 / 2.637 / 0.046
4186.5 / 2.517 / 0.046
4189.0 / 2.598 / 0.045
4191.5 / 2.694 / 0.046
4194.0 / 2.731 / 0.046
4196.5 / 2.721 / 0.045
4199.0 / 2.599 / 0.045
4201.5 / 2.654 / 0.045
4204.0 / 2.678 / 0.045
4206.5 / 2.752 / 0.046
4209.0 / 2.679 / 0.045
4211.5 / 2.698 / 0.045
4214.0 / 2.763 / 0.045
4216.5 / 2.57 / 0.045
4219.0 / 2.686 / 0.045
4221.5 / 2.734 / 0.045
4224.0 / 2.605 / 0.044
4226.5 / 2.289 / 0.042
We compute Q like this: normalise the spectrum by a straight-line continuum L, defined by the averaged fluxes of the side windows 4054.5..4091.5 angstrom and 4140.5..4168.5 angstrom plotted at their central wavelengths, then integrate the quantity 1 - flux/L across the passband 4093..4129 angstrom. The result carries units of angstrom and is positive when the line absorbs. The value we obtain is 2.2 angstrom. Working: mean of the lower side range 2.62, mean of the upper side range 2.69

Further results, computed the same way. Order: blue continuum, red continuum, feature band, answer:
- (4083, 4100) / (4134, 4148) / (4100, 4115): 1.71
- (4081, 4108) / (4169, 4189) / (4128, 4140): -0.63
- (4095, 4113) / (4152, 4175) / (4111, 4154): -3.38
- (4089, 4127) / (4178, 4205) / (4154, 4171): -0.59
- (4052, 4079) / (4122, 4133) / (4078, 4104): 1.70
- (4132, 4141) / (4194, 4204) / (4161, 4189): 0.07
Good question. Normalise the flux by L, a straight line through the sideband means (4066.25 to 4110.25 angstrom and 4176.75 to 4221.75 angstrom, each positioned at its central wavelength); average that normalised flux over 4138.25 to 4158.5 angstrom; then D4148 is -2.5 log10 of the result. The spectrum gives -0.040 mag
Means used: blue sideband 2.49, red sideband 2.67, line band 2.69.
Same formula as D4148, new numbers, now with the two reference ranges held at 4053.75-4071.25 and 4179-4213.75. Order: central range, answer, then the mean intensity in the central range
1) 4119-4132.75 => 0.00 mag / 2.64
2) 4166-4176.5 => 0.00 mag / 2.67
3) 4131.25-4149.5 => -0.01 mag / 2.67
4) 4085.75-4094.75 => -0.02 mag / 2.7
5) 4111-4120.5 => -0.02 mag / 2.7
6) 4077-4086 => 0.03 mag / 2.57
